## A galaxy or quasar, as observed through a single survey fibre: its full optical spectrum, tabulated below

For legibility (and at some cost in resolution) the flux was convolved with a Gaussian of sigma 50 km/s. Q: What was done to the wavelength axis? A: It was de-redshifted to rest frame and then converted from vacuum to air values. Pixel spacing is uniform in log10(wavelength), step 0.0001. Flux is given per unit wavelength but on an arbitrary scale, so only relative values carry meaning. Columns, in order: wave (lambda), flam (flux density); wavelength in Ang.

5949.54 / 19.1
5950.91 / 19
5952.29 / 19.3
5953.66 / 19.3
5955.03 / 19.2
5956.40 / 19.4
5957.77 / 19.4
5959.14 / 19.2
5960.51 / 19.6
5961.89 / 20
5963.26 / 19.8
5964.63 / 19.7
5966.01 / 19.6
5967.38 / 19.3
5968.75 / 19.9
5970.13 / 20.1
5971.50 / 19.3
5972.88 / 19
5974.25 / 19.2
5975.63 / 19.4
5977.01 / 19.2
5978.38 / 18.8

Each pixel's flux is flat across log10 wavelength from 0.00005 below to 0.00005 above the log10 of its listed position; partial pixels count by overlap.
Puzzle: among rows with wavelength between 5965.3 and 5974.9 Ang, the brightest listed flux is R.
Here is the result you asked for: 20.1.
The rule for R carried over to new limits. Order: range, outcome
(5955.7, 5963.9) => 20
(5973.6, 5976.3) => 19.4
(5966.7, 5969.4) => 19.9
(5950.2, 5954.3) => 19.3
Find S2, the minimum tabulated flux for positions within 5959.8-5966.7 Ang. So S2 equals 19.6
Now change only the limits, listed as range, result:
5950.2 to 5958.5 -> 19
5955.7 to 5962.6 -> 19.2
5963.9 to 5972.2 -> 19.3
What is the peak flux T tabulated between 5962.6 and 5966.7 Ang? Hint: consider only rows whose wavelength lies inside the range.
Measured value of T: 19.8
